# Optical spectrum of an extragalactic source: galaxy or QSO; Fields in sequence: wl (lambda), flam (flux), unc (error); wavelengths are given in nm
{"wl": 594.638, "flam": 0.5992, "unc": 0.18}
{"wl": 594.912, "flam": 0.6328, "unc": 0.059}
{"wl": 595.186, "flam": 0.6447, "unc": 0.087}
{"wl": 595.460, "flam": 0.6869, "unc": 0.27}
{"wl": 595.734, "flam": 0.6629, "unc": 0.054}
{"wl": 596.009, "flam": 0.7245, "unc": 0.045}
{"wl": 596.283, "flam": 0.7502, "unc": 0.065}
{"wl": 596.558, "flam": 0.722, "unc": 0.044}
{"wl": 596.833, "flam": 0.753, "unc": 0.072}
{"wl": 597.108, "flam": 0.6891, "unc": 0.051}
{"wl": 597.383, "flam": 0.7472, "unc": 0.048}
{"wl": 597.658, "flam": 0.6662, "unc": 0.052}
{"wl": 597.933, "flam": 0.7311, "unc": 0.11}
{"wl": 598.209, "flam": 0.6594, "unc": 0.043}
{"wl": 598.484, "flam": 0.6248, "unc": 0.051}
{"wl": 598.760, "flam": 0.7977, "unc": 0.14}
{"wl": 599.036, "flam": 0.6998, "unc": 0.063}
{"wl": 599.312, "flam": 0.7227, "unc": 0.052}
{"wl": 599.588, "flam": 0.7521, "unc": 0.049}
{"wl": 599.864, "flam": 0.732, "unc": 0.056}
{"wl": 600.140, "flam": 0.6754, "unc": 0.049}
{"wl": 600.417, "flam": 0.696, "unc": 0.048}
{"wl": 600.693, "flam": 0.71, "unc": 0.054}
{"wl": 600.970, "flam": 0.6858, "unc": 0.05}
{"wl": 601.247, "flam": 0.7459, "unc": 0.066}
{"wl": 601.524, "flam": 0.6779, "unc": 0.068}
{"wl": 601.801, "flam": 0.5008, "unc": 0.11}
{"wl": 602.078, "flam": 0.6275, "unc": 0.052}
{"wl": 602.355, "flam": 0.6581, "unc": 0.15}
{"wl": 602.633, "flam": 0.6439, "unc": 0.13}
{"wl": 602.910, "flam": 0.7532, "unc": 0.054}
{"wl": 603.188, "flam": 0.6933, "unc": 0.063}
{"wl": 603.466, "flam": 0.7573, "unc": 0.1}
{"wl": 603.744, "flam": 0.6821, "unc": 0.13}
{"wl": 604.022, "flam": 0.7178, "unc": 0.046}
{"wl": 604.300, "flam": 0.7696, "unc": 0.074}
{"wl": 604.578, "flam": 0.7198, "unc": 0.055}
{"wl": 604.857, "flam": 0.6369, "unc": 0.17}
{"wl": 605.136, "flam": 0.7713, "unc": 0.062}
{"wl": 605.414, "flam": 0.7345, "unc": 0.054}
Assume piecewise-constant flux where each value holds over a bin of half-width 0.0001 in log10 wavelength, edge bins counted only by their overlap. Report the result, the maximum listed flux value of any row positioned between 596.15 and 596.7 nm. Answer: 0.7502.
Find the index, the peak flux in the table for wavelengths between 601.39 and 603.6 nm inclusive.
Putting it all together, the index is 0.7573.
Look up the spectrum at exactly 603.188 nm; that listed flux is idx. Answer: 0.6933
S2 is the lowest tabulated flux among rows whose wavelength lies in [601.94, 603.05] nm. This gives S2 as 0.6275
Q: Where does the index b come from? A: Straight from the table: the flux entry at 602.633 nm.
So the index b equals 0.6439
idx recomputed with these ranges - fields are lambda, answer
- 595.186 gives 0.6447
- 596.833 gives 0.753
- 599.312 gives 0.7227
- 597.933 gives 0.7311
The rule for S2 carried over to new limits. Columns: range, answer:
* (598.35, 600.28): 0.6248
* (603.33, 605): 0.6369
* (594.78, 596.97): 0.6328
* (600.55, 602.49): 0.5008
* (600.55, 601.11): 0.6858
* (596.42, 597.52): 0.6891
